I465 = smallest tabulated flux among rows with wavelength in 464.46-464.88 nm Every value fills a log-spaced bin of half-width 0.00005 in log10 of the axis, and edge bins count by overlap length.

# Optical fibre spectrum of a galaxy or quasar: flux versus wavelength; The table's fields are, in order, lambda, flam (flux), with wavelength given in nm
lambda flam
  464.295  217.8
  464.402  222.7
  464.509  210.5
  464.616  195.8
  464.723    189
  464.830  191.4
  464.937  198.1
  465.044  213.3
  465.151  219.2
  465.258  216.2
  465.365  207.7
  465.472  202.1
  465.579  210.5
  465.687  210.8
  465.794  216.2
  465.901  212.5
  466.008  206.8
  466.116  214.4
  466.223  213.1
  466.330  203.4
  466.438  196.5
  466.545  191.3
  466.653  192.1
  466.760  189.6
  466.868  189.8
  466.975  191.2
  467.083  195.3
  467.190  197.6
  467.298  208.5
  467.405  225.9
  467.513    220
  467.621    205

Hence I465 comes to 189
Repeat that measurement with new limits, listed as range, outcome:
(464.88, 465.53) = 198.1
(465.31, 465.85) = 202.1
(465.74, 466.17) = 206.8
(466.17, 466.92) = 189.6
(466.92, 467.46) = 191.2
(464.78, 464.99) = 191.4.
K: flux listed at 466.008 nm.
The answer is 206.8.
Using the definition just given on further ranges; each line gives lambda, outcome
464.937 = 198.1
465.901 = 212.5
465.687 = 210.8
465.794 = 216.2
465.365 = 207.7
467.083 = 195.3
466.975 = 191.2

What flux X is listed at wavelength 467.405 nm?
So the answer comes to 225.9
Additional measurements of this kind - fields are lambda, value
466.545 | 191.3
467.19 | 197.6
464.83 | 191.4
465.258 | 216.2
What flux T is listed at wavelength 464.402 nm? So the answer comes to 222.7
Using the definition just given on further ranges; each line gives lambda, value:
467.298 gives 208.5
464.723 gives 189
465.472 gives 202.1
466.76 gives 189.6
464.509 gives 210.5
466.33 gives 203.4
